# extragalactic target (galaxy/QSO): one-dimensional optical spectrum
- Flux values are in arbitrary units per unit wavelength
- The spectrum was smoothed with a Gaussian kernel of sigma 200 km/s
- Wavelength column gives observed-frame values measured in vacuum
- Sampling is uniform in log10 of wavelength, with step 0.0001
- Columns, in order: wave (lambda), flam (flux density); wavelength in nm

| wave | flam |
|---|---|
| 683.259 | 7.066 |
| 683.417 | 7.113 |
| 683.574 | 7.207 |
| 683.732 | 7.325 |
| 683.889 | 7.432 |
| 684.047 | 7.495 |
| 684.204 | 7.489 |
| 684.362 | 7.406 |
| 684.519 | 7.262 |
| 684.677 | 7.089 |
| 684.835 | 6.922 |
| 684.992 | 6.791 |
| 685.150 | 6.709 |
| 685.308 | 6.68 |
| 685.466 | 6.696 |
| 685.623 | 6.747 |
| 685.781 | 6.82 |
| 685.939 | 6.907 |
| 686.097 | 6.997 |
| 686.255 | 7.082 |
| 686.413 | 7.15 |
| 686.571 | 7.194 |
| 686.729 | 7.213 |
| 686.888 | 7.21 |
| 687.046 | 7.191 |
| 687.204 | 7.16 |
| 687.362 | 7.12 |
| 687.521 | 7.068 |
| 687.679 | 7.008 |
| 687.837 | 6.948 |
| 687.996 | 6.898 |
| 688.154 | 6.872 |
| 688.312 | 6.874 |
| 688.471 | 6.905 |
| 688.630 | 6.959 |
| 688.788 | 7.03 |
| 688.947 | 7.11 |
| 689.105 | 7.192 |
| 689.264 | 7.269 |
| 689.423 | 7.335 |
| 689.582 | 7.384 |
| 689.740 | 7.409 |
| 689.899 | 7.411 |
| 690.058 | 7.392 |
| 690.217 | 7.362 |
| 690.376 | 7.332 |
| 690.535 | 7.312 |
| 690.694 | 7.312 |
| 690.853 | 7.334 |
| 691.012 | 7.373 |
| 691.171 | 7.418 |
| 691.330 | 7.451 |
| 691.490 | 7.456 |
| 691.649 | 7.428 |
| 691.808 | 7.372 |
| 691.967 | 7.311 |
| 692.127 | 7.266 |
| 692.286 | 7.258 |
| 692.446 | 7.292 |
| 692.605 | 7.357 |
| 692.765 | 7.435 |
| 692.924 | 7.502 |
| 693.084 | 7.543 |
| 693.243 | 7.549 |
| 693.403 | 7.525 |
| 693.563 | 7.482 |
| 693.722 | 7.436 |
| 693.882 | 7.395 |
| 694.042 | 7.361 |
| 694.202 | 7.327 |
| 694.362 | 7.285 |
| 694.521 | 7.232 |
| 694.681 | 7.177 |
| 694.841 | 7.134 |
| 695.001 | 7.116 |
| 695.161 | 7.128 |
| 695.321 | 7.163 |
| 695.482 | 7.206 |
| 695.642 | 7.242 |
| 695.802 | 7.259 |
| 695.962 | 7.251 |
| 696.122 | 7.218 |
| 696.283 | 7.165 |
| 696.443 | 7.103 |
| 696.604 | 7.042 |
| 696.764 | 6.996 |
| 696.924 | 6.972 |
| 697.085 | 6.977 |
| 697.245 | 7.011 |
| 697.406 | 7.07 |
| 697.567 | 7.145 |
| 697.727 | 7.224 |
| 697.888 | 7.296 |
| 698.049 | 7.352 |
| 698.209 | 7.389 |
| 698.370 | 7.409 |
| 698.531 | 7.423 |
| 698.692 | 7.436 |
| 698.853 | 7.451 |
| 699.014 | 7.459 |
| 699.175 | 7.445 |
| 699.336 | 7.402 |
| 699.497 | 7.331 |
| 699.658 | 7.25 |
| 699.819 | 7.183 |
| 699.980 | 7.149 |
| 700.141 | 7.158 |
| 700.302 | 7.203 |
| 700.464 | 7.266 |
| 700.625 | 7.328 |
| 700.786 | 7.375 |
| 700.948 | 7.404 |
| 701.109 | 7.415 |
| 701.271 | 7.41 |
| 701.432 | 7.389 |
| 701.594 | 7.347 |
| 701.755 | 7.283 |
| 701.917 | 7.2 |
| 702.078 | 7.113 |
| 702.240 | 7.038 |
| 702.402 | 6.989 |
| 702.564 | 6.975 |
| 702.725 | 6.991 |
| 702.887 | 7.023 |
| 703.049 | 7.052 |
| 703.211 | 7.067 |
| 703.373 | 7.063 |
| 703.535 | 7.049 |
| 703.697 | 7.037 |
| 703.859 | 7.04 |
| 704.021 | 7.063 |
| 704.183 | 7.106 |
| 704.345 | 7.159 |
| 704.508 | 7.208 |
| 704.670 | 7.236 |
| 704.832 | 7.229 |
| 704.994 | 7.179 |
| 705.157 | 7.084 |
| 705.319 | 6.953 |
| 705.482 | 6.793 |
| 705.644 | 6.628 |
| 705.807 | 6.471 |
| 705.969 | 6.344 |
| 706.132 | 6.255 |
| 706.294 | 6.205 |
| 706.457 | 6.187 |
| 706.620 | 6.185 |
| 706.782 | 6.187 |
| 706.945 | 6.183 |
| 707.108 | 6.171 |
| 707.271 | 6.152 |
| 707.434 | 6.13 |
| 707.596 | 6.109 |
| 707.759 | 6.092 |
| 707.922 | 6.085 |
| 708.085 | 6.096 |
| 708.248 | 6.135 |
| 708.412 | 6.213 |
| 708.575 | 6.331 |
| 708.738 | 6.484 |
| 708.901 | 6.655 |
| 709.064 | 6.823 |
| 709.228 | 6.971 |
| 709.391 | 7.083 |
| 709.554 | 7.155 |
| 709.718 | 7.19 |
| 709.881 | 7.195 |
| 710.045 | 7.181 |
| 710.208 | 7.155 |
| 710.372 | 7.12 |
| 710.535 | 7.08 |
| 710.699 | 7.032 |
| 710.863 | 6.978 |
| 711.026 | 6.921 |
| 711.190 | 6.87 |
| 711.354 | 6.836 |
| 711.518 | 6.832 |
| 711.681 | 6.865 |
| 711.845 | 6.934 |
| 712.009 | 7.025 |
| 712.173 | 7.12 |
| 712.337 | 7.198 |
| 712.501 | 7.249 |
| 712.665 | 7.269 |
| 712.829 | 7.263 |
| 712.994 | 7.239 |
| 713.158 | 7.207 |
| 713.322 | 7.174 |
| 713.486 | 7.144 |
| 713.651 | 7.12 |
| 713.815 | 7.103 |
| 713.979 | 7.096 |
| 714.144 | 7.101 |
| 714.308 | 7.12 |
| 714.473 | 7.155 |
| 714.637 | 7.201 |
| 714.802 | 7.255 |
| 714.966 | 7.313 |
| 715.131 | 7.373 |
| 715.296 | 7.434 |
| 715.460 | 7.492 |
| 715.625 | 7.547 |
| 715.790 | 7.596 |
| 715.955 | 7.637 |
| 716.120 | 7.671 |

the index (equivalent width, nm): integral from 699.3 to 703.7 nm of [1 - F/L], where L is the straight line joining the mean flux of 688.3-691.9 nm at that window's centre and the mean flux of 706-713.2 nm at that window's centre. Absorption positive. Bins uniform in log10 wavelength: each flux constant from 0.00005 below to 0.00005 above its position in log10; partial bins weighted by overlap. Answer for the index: -0.15 nm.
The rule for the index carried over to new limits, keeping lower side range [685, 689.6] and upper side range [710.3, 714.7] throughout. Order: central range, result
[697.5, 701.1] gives -0.14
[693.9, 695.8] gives -0.05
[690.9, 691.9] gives -0.05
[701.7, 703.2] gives 0.00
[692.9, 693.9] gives -0.07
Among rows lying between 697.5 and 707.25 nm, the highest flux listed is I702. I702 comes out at 7.459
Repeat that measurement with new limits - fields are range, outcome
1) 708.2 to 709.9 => 7.195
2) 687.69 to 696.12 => 7.549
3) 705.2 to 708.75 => 6.953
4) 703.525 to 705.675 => 7.236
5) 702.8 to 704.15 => 7.067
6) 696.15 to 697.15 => 7.165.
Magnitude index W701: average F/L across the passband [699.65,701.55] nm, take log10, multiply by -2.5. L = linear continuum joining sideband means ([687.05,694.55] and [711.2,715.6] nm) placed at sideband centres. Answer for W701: -0.01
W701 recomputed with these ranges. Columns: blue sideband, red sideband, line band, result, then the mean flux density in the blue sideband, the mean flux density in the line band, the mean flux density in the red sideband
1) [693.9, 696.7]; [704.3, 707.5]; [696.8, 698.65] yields -0.02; 7.2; 7.21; 6.59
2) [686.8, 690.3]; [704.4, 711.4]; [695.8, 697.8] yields -0.03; 7.14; 7.1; 6.67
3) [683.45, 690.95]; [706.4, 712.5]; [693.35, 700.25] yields -0.05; 7.13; 7.25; 6.69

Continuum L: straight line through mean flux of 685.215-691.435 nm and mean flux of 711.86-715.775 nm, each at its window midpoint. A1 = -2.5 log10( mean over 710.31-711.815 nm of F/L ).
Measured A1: 0.04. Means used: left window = 7.13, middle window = 6.95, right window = 7.23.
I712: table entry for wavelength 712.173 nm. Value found 7.12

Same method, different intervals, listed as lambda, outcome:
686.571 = 7.194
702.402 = 6.989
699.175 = 7.445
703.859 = 7.04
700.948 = 7.404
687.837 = 6.948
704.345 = 7.159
